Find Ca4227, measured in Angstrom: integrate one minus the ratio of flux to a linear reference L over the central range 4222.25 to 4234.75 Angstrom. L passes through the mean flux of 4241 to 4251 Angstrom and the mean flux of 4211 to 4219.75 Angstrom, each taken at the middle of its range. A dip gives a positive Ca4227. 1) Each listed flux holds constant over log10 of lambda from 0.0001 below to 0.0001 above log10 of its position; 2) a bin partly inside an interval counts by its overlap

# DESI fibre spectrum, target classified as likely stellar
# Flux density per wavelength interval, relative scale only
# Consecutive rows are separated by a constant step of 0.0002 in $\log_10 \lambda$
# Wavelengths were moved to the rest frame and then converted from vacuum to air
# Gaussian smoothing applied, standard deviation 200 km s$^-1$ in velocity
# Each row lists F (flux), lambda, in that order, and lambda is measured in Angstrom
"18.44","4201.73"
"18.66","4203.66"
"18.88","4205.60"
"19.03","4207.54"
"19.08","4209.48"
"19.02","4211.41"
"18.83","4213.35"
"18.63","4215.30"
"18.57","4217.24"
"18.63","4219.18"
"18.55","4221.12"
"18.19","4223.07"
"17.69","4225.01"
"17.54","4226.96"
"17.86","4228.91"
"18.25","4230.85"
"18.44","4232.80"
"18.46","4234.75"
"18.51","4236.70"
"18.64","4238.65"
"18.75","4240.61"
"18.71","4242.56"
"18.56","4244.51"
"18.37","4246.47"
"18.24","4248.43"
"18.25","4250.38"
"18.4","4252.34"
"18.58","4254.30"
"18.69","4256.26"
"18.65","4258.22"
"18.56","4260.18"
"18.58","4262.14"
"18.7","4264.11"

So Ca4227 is 0.4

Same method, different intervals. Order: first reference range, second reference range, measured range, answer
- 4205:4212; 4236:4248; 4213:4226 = 0.31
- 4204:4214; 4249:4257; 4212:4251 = 0.65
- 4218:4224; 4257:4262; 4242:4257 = 0.09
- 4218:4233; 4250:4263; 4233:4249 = -0.17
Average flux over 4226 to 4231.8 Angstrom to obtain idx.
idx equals 17.9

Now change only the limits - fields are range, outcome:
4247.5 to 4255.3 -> 18.4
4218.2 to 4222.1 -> 18.6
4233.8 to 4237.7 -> 18.5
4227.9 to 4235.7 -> 18.3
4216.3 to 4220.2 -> 18.6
